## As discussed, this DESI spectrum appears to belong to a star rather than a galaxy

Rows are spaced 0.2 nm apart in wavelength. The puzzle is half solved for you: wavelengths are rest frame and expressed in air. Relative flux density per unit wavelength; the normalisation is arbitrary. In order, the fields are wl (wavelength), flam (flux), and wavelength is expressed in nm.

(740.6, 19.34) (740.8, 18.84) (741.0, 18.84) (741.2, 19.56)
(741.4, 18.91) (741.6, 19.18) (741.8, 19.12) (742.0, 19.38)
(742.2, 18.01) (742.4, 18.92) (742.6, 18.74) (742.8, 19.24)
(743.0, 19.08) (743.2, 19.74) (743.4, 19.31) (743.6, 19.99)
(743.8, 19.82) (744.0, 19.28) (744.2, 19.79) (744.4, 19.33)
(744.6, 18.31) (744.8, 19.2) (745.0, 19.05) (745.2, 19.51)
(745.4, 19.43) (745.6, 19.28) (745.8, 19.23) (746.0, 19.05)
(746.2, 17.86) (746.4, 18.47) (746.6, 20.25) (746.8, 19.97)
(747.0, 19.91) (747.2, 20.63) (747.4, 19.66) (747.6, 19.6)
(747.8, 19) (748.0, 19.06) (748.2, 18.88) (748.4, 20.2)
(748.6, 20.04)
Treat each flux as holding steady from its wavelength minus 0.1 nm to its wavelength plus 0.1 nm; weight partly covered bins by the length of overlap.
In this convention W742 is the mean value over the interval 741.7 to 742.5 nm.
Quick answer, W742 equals 18.9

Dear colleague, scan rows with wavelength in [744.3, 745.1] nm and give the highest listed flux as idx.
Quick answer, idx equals 19.33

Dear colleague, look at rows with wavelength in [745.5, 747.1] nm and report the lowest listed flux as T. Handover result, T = 17.86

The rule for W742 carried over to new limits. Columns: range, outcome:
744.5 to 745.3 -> 19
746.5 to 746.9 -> 20.1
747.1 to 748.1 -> 19.6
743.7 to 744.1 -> 19.5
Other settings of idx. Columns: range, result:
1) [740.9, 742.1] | 19.56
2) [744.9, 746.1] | 19.51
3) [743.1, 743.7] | 19.99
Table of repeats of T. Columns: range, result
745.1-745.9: 19.23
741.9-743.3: 18.01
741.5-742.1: 19.12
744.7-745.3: 19.05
